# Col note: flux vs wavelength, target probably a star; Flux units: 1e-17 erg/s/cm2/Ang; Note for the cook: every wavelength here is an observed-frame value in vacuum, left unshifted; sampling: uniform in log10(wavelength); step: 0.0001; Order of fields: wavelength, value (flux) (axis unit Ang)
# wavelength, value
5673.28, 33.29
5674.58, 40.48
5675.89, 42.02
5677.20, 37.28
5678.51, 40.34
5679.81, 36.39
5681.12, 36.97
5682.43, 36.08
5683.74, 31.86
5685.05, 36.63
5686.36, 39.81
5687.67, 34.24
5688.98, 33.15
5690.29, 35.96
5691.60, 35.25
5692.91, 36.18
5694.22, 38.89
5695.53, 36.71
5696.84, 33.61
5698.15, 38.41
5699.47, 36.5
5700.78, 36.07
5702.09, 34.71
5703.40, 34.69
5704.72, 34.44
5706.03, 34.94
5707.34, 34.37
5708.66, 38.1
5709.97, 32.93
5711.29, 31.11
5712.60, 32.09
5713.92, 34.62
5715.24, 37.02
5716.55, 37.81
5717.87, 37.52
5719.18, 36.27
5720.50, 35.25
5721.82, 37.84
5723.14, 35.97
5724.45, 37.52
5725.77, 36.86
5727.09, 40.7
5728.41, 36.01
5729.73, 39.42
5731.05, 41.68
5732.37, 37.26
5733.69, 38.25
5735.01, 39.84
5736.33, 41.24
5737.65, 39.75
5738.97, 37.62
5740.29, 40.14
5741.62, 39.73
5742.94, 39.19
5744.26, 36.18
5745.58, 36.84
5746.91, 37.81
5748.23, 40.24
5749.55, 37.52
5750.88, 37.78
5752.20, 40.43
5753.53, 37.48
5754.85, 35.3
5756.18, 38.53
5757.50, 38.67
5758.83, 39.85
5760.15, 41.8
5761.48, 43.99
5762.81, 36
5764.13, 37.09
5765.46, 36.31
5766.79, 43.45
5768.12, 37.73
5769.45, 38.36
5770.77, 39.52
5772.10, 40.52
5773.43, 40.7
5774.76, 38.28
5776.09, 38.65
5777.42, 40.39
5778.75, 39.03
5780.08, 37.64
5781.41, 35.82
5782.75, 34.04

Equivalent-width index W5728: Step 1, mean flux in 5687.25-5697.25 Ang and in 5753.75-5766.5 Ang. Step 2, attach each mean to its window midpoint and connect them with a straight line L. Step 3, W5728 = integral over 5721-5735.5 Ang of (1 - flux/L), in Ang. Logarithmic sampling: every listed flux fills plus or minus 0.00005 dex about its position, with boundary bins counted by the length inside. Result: -0.4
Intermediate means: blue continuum 35.6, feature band 38.2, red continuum 38.7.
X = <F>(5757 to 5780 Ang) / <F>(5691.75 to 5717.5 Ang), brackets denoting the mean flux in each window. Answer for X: 1.1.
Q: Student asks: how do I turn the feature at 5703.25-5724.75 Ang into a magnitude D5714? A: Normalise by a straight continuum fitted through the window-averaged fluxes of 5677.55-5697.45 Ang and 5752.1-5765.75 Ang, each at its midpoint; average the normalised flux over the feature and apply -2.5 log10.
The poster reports 0.05 mag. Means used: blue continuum 36.2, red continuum 38.7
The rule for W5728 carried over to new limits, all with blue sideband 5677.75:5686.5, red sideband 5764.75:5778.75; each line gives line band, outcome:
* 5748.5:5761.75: -0.05 Ang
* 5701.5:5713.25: 1.03 Ang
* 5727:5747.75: -0.26 Ang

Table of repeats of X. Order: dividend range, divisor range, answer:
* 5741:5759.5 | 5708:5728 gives 1.06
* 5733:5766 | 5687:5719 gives 1.09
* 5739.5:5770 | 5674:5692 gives 1.05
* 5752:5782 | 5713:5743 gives 1.02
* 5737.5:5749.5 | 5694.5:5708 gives 1.08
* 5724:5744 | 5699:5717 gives 1.12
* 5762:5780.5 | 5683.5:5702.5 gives 1.08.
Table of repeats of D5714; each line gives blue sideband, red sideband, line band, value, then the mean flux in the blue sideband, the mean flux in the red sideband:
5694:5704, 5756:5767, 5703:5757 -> 0.01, 36.1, 39.4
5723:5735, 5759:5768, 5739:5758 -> 0.02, 38.4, 39.7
